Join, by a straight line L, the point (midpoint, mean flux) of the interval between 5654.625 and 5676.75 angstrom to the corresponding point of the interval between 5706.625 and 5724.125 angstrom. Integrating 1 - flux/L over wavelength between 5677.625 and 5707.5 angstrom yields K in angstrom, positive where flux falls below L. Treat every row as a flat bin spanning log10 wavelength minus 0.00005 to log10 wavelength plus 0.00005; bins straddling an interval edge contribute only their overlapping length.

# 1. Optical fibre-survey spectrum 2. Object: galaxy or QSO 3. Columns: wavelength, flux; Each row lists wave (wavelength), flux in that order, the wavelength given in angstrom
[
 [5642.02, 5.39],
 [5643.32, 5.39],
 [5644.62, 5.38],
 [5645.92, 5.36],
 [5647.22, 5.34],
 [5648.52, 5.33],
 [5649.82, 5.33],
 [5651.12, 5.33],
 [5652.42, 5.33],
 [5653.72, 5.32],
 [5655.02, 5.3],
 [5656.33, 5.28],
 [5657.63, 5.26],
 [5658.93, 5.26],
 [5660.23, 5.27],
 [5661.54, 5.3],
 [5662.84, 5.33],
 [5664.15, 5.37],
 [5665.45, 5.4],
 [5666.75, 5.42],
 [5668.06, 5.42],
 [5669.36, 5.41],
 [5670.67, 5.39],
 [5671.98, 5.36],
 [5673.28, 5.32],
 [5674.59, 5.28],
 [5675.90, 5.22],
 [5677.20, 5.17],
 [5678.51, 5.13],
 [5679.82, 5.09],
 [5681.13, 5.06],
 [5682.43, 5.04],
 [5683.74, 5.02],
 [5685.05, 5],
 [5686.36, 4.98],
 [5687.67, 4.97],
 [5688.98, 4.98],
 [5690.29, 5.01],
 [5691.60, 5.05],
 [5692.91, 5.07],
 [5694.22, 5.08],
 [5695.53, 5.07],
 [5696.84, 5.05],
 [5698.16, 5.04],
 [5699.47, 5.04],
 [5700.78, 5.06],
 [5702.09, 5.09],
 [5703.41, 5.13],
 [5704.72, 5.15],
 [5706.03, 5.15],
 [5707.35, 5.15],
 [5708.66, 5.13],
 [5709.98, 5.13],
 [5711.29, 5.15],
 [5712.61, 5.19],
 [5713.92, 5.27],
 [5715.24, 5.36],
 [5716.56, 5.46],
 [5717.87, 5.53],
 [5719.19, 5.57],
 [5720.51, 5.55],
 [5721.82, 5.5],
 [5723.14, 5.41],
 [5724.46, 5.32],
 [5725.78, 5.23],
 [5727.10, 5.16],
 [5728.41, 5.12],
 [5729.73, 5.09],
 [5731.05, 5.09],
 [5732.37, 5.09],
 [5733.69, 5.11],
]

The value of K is 1.5 angstrom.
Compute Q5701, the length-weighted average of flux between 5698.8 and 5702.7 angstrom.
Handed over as 5.07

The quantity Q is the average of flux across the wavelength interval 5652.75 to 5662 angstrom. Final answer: 5.28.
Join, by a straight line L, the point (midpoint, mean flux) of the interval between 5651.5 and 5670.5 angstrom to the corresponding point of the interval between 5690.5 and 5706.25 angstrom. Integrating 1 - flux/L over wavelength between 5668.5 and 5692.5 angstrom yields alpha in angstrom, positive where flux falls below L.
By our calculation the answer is 0.3 angstrom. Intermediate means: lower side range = 5.34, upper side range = 5.08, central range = 5.14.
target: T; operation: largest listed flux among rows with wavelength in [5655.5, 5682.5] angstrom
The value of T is 5.42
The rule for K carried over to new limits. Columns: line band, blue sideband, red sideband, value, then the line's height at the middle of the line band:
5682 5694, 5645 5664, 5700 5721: 0.6 angstrom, 5.28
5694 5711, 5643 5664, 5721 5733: 0.5 angstrom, 5.26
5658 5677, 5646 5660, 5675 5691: -0.5 angstrom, 5.19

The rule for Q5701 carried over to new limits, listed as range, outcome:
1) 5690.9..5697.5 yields 5.06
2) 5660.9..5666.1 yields 5.35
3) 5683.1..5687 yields 5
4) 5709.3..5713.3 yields 5.16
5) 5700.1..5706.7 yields 5.12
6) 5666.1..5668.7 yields 5.41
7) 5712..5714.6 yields 5.23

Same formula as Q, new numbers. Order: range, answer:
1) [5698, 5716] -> 5.15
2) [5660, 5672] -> 5.37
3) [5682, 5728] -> 5.17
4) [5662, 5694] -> 5.19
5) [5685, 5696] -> 5.02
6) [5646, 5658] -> 5.32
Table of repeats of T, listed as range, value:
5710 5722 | 5.57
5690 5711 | 5.15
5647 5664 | 5.34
